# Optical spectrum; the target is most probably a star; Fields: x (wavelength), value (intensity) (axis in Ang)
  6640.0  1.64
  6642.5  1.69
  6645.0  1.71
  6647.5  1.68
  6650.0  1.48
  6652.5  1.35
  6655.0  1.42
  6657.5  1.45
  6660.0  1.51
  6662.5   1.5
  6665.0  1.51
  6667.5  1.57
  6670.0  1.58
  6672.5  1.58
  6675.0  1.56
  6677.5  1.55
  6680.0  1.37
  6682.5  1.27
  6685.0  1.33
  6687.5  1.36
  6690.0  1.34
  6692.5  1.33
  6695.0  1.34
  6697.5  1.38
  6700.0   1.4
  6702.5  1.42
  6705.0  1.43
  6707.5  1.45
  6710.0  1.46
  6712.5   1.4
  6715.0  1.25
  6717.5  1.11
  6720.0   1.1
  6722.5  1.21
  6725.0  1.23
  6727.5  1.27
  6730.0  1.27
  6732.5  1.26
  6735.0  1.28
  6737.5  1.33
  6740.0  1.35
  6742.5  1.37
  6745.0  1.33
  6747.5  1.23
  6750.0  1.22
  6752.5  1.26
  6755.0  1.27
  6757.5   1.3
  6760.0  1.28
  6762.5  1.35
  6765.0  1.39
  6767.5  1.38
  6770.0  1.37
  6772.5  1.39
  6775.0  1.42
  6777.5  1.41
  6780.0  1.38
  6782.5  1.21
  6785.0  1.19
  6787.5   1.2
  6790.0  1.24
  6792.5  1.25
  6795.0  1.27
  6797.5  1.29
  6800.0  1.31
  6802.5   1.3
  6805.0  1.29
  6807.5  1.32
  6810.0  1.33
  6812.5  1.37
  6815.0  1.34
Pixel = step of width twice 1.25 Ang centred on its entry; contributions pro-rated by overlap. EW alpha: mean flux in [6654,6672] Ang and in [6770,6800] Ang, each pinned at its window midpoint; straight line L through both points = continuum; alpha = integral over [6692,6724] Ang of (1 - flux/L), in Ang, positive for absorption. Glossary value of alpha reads 2.33 Ang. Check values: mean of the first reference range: 1.51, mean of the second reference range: 1.3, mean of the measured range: 1.33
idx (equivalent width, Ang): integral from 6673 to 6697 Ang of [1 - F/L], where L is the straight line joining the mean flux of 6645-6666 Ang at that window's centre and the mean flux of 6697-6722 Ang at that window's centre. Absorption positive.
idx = 0.4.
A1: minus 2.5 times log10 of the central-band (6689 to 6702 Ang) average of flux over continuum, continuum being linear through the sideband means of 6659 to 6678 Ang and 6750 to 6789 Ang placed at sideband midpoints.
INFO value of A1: 0.09 mag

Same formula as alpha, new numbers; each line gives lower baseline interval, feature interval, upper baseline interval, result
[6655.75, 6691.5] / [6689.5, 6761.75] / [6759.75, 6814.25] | 4.62 Ang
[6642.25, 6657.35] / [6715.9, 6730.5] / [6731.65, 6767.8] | 1.82 Ang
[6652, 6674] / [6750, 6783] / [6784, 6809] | -0.45 Ang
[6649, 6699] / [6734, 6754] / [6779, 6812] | 0.73 Ang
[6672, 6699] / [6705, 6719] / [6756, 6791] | 0.36 Ang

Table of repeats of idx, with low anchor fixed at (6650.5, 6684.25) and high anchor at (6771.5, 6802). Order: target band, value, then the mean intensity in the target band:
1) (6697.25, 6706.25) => 0.1 Ang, 1.41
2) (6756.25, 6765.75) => 0.1 Ang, 1.33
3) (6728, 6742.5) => 0.7 Ang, 1.3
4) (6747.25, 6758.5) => 0.7 Ang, 1.26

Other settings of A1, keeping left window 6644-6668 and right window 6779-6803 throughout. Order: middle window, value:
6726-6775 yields 0.02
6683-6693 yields 0.09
